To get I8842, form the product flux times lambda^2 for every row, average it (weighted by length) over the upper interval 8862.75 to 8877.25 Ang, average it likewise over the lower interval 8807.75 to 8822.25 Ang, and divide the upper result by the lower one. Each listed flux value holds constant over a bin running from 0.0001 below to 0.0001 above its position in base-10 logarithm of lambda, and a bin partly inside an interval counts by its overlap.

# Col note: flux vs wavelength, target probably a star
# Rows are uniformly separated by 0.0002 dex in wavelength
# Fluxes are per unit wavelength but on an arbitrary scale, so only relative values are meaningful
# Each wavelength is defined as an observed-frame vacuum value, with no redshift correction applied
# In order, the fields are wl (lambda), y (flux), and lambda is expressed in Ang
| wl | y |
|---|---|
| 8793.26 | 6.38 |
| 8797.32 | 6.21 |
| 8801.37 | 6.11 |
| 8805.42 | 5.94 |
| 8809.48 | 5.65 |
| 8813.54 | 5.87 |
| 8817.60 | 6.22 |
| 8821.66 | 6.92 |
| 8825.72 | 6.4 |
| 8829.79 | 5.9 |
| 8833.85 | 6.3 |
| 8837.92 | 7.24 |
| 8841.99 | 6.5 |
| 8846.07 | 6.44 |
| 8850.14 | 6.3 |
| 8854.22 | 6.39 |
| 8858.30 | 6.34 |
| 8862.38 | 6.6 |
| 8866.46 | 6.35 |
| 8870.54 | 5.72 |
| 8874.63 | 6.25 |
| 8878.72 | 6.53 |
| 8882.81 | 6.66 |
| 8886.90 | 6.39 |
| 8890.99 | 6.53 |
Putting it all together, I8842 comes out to 1.03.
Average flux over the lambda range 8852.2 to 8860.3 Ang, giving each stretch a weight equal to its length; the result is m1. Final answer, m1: 6.36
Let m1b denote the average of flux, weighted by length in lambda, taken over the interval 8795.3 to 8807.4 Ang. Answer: 6.09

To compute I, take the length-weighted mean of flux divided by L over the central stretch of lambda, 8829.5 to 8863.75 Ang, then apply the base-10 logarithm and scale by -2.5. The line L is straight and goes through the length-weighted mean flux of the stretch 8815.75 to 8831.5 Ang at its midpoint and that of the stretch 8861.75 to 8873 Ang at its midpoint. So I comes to -0.034 mag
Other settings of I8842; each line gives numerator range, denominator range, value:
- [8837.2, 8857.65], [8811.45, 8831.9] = 1.05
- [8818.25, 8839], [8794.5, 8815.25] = 1.09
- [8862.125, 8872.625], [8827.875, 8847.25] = 0.96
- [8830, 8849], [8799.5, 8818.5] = 1.11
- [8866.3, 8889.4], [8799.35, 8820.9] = 1.07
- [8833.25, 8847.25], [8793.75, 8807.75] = 1.10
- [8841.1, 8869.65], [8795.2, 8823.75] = 1.05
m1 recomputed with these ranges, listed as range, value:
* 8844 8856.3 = 6.37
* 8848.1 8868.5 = 6.4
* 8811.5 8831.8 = 6.26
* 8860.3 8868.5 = 6.48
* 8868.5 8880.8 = 6.17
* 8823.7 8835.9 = 6.2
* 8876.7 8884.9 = 6.6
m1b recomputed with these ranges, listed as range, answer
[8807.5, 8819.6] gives 5.91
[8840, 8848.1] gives 6.46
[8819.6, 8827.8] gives 6.65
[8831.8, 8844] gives 6.68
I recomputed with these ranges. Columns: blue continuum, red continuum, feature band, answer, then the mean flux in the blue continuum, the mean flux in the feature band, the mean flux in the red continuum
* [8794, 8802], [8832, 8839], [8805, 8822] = 0.06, 6.2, 6.06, 6.72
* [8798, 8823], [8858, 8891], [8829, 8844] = -0.06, 6.1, 6.54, 6.37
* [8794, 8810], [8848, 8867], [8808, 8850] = -0.02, 6.04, 6.35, 6.4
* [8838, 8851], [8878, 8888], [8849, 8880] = 0.04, 6.55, 6.3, 6.54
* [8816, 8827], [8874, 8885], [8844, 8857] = 0.03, 6.54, 6.37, 6.51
